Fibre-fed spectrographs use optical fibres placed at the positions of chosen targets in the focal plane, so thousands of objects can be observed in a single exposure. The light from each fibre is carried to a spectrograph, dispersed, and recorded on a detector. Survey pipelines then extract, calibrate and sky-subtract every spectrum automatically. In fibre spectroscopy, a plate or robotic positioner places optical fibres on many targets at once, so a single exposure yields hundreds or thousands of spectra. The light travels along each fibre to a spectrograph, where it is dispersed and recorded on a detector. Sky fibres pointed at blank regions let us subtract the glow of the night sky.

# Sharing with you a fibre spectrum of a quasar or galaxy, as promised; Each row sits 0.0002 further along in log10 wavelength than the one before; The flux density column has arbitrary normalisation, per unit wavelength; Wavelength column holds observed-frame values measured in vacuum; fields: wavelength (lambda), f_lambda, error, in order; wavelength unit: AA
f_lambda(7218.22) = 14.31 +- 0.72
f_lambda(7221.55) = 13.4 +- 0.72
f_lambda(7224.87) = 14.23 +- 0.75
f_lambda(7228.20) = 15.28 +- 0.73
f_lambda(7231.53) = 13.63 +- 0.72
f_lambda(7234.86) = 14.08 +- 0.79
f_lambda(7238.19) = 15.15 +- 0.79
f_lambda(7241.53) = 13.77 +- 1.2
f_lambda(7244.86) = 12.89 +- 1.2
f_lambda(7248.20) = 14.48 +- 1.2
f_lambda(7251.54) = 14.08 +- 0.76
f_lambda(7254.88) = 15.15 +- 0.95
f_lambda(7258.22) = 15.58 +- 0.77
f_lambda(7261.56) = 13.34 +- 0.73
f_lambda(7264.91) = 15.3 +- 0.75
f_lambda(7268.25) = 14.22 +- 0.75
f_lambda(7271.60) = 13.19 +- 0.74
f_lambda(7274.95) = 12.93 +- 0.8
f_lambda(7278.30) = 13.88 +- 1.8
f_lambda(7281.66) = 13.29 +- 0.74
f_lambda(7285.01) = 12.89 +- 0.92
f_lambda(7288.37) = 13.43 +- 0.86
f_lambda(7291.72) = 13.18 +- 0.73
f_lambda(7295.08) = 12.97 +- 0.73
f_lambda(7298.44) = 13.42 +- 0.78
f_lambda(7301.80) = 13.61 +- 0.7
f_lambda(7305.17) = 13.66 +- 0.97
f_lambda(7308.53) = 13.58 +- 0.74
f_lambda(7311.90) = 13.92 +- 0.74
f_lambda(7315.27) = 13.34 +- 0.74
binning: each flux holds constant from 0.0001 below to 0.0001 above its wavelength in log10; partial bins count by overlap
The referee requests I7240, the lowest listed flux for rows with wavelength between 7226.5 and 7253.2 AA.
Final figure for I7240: 12.89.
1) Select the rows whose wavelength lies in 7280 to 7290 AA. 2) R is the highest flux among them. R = 13.43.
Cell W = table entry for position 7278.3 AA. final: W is 13.88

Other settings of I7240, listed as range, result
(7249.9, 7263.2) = 13.34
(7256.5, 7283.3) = 12.93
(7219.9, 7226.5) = 13.4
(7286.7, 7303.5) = 12.97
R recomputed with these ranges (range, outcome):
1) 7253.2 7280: 15.58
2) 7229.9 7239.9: 15.15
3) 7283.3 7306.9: 13.66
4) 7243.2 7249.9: 14.48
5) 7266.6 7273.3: 14.22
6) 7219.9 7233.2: 15.28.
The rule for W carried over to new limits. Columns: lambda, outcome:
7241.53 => 13.77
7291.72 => 13.18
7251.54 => 14.08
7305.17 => 13.66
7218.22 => 14.31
